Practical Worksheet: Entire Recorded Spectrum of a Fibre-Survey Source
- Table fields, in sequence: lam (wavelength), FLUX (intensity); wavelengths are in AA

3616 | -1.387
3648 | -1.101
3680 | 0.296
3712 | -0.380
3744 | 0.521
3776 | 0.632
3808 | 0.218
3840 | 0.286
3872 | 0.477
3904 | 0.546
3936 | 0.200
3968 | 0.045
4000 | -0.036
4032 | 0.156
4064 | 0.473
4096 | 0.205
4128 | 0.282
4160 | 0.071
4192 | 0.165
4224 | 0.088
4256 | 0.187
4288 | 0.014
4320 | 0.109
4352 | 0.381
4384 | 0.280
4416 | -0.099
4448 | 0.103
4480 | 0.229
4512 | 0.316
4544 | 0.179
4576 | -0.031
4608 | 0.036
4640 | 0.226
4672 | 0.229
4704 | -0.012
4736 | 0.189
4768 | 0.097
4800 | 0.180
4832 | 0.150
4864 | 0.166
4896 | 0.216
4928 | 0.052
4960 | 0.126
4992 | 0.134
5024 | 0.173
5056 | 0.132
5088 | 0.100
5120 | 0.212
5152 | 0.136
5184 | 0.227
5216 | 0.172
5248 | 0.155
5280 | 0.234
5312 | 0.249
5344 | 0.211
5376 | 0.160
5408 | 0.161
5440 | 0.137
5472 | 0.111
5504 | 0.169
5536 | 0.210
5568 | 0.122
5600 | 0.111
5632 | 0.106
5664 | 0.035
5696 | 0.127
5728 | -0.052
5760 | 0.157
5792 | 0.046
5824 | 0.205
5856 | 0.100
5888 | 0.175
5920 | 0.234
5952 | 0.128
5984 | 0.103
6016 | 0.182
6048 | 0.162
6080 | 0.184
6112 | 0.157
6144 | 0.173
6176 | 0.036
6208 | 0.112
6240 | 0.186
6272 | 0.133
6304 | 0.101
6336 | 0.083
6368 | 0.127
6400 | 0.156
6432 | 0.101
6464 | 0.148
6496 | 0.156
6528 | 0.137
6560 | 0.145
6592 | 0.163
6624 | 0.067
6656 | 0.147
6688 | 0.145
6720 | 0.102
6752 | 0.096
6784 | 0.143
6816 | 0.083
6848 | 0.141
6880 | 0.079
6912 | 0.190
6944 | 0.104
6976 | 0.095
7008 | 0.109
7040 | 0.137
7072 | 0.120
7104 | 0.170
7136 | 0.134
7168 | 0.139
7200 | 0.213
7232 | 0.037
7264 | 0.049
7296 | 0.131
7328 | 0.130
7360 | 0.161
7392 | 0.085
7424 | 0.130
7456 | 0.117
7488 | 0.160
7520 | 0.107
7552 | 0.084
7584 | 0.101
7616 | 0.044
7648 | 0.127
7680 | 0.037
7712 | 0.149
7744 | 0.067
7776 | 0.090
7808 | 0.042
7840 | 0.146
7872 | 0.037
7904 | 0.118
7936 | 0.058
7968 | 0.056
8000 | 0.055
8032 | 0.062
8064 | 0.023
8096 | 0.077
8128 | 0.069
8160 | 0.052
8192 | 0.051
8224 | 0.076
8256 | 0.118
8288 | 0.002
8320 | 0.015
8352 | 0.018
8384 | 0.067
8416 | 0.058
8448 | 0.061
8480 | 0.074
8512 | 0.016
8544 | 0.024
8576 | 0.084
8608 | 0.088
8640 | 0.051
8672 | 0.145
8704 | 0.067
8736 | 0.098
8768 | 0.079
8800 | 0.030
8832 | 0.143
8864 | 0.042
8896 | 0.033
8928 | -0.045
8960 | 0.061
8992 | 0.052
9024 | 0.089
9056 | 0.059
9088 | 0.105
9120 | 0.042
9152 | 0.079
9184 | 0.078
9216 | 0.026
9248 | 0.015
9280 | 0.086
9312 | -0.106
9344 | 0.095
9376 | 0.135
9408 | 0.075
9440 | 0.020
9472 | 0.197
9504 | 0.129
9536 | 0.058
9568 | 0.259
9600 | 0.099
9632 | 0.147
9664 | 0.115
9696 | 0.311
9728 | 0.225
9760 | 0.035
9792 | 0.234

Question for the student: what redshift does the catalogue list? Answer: 1.604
